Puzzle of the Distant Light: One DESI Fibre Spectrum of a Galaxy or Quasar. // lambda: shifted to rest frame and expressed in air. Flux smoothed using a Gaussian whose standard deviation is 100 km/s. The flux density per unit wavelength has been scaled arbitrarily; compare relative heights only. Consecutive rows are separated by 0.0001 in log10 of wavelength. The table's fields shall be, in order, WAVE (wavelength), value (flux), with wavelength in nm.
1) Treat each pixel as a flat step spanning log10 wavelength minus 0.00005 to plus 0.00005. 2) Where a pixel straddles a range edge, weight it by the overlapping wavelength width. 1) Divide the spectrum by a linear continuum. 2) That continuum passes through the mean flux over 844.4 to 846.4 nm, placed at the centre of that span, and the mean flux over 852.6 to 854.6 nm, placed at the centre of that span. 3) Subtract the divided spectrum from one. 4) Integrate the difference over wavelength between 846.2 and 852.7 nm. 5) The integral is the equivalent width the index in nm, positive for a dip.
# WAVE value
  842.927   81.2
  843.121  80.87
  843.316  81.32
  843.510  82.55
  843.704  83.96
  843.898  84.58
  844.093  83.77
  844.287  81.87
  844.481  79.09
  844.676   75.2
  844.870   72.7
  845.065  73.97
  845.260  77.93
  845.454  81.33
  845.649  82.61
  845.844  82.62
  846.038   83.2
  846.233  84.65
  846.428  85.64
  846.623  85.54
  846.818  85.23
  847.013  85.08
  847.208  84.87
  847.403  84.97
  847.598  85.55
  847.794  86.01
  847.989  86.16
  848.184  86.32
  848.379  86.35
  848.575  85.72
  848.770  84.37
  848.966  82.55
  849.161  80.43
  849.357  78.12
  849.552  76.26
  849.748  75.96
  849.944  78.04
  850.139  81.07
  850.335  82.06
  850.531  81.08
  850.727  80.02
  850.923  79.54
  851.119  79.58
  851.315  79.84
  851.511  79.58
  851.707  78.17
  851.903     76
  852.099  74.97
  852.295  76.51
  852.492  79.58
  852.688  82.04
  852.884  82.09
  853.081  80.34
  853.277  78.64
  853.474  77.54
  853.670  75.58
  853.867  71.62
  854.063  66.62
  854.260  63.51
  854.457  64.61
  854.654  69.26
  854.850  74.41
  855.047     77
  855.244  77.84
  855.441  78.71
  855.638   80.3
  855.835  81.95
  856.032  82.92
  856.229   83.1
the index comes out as -0.40 nm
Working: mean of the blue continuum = 79.5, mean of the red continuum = 74.1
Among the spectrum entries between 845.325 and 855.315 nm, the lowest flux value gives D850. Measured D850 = 63.51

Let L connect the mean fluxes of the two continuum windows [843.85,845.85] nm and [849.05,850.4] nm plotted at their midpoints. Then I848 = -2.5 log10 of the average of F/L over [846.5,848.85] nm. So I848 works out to -0.09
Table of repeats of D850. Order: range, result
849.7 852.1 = 74.97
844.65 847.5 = 72.7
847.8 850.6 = 75.96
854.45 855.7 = 64.61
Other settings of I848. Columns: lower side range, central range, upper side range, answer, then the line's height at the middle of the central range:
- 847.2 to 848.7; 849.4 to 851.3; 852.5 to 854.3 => 0.029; 81.4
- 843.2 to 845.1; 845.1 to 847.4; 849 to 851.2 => -0.047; 79.8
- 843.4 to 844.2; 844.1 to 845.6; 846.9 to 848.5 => 0.083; 84.2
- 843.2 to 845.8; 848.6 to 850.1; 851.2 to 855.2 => -0.031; 77.5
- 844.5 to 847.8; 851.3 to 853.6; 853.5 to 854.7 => -0.101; 71.7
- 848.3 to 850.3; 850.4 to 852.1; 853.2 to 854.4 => -0.029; 77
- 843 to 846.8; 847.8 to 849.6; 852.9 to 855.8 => -0.064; 78.5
